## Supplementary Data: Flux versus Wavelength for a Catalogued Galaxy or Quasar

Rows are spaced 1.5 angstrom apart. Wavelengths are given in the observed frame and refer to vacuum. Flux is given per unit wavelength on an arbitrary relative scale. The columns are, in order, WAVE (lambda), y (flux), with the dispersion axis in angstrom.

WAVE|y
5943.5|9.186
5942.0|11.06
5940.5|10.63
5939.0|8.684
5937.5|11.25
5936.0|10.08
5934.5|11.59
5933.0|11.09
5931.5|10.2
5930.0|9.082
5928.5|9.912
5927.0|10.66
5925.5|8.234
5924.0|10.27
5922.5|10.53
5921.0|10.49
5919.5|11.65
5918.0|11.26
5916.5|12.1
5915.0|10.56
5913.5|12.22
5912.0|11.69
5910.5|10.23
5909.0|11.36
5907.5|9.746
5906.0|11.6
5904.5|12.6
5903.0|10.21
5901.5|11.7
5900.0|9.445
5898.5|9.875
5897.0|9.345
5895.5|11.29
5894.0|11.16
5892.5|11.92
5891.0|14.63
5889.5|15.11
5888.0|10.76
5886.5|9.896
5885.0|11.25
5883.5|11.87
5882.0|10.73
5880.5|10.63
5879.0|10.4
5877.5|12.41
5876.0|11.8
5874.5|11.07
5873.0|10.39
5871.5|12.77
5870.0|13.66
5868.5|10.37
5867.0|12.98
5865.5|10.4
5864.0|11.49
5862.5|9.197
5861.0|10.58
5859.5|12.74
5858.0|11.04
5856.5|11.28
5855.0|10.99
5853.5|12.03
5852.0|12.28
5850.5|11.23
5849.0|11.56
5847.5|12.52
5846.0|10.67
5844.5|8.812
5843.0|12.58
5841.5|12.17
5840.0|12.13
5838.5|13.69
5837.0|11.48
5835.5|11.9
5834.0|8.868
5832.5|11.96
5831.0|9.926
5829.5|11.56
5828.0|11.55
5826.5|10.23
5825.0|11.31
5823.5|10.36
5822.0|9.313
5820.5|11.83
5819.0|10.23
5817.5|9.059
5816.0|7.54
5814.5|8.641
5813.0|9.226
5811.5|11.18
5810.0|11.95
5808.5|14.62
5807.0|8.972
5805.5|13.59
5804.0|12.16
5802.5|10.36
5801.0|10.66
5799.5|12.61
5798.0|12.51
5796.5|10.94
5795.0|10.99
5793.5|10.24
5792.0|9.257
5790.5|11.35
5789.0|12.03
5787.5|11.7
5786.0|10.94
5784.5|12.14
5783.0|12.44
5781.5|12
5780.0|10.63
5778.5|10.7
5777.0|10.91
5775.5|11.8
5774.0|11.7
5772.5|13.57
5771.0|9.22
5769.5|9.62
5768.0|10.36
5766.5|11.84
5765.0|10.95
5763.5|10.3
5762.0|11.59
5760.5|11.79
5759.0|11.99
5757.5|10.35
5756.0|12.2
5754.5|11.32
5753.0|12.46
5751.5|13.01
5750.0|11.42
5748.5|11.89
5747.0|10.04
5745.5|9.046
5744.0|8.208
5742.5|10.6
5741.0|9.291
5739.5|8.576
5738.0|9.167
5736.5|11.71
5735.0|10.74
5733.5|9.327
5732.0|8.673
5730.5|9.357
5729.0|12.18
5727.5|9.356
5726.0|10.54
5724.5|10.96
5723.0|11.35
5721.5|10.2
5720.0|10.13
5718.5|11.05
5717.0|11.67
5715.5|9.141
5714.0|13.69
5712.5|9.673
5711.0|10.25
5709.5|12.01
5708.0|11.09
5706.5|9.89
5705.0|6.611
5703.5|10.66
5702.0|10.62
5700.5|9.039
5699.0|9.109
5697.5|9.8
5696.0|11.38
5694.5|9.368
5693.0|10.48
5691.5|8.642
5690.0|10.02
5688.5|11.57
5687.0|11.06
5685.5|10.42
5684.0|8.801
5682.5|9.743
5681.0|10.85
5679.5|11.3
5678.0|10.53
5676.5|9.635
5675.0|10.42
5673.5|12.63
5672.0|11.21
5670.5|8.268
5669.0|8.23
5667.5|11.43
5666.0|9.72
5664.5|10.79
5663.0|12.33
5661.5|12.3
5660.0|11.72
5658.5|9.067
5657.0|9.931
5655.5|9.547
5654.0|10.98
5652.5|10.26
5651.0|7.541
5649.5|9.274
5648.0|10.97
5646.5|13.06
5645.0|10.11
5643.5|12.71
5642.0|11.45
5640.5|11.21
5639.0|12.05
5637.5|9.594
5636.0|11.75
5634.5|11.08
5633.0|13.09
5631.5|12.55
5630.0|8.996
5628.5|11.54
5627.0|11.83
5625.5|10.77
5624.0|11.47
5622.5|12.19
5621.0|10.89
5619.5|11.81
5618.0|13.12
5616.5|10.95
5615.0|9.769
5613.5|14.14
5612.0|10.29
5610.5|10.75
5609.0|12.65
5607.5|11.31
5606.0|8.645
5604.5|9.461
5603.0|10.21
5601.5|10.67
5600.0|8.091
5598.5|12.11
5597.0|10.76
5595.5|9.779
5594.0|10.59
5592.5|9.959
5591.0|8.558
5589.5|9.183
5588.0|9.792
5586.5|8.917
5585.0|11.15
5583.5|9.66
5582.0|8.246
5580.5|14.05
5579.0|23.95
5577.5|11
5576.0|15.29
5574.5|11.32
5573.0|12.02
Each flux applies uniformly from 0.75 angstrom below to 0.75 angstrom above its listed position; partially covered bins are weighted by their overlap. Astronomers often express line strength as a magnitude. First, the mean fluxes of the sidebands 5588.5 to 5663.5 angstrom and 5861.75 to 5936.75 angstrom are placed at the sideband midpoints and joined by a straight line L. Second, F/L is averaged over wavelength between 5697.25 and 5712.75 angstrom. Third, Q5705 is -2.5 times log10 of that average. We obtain 0.11 mag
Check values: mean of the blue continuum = 10.9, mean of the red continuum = 11.1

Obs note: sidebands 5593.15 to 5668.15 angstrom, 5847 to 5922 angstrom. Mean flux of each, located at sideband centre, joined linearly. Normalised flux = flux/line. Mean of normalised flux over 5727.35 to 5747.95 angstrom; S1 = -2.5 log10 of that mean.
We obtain 0.14 mag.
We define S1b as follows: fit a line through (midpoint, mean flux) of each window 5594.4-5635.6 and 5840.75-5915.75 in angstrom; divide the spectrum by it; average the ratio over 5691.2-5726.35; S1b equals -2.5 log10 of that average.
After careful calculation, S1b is 0.09 mag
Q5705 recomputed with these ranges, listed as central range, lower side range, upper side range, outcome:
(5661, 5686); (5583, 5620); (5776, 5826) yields 0.02 mag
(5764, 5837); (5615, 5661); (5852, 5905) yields 0.03 mag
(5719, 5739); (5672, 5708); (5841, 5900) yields 0.02 mag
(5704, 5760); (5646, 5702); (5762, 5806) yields 0.03 mag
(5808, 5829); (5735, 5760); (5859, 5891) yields 0.07 mag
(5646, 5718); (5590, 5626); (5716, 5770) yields 0.04 mag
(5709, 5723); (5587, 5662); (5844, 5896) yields 0.02 mag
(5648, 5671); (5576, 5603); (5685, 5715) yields 0.04 mag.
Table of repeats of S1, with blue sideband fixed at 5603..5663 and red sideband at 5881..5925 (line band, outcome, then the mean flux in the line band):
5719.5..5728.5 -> 0.06 mag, 10.5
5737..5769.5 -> 0.04 mag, 10.8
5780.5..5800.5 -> -0.03 mag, 11.5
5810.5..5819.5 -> 0.19 mag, 9.36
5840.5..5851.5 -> -0.02 mag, 11.4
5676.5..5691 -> 0.07 mag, 10.4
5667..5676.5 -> 0.08 mag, 10.3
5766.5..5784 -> -0.01 mag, 11.2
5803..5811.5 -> -0.09 mag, 12.1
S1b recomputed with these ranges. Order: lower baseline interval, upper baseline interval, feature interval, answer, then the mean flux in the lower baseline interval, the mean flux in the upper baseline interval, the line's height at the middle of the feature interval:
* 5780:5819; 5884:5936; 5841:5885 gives -0.04 mag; 11.1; 11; 11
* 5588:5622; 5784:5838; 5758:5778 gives -0.03 mag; 10.6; 10.9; 10.9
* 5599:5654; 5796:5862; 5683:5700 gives 0.10 mag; 11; 11.1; 11.1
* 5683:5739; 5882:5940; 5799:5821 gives -0.02 mag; 10.3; 10.9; 10.6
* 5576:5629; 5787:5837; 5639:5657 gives 0.04 mag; 11.2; 10.9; 11.1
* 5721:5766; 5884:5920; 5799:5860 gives -0.01 mag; 10.6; 11.3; 11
